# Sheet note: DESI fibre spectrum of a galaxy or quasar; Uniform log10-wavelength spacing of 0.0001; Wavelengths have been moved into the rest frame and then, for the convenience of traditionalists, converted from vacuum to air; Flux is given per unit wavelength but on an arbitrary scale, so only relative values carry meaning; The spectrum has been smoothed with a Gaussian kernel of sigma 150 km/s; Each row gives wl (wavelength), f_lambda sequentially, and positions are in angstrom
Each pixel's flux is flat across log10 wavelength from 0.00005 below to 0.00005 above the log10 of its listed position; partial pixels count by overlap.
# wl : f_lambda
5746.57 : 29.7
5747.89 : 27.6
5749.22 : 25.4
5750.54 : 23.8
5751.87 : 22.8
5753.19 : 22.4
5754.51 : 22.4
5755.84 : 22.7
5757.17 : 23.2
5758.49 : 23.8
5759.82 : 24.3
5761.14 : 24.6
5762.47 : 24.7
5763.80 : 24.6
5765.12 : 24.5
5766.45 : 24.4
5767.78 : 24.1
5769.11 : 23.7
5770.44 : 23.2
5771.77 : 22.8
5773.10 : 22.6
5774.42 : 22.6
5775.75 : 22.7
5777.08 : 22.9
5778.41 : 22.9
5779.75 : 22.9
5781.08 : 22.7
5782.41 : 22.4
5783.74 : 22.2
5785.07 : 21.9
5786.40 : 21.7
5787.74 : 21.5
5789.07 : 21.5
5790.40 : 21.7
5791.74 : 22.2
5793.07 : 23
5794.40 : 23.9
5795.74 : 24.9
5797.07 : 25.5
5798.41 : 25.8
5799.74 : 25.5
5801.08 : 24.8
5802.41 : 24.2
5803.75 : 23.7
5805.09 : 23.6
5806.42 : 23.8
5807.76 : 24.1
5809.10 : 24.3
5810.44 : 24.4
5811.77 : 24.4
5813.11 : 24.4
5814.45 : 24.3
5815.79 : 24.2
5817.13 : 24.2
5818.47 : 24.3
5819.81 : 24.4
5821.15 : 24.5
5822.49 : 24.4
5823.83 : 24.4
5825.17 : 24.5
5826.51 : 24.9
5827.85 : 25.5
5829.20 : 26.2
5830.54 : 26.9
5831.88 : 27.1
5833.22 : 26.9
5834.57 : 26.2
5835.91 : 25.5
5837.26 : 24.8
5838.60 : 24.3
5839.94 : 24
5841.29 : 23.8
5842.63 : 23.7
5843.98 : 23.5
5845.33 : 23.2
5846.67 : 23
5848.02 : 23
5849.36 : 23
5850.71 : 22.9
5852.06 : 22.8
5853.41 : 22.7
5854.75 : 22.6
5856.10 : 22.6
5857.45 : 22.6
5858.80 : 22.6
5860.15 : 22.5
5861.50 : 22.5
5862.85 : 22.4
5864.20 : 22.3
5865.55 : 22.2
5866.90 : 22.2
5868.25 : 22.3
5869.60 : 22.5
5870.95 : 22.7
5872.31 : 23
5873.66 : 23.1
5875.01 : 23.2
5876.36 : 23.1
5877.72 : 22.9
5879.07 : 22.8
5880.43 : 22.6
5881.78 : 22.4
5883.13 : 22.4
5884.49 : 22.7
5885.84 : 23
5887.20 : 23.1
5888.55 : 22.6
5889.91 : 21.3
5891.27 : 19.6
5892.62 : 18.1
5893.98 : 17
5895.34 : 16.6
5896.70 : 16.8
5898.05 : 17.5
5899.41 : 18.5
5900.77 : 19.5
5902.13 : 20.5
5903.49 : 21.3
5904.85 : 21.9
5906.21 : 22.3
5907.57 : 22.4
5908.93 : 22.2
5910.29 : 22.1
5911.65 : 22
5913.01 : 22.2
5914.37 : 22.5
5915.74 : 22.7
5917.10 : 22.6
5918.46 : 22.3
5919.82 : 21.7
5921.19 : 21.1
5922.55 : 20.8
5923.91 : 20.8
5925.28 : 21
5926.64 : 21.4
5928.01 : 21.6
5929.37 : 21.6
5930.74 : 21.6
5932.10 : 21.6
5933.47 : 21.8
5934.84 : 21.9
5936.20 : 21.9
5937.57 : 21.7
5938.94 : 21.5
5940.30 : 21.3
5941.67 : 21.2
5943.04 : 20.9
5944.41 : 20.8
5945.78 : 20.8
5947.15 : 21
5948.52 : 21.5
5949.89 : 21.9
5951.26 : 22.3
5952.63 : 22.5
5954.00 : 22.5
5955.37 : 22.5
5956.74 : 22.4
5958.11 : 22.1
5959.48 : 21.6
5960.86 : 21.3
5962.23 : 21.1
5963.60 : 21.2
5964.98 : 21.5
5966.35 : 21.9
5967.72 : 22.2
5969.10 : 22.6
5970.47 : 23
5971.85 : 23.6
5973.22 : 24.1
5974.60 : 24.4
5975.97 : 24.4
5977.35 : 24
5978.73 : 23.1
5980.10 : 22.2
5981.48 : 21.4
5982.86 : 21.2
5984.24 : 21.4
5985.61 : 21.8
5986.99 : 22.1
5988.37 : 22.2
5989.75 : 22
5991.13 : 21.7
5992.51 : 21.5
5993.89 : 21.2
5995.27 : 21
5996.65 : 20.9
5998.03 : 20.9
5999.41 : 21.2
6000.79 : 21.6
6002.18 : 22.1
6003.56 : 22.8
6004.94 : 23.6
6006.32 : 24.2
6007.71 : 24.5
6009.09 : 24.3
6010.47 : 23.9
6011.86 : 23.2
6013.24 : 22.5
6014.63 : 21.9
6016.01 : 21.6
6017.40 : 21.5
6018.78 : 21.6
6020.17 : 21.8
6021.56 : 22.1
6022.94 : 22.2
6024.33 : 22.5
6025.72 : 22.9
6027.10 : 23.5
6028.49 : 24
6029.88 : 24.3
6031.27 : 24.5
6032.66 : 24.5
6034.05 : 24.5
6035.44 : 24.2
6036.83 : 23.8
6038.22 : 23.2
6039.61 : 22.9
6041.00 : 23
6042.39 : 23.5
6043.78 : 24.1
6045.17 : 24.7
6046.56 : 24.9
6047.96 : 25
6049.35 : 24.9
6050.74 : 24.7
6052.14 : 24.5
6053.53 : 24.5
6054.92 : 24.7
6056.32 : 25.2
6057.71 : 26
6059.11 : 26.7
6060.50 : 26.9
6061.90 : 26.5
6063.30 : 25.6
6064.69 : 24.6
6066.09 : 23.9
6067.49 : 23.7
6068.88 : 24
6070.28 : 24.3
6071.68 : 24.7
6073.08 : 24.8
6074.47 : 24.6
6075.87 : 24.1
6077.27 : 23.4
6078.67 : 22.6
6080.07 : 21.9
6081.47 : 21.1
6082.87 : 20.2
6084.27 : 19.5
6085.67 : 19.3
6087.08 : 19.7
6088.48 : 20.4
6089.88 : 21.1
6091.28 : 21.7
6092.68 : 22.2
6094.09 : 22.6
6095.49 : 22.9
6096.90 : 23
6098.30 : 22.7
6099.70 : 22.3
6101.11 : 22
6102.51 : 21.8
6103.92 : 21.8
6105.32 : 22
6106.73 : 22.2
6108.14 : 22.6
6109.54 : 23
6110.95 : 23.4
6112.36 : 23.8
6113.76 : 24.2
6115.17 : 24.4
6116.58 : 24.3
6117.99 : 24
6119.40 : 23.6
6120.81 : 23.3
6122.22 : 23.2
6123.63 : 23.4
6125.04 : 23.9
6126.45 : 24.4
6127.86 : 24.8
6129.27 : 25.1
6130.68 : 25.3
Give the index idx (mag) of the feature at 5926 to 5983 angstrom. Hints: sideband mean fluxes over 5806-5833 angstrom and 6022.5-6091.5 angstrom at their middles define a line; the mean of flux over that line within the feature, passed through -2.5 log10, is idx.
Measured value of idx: 0.100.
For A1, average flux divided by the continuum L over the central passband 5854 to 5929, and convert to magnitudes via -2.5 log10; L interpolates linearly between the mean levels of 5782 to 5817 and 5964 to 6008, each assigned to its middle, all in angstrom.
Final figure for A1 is 0.07 mag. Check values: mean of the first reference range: 23.6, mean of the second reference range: 22.4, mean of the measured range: 21.6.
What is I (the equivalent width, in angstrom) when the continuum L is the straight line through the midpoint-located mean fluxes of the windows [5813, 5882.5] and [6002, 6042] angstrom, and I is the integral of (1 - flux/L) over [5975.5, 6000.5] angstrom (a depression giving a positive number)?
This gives 1.5 angstrom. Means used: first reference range 23.7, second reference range 23.2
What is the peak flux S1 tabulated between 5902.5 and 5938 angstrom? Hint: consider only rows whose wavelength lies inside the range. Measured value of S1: 22.7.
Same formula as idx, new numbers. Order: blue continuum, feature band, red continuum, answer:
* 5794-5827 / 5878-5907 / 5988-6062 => 0.17 mag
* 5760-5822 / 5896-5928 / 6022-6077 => 0.14 mag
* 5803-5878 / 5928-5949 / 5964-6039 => 0.08 mag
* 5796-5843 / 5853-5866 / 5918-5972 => 0.06 mag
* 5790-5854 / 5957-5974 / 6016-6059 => 0.08 mag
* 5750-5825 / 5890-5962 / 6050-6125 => 0.11 mag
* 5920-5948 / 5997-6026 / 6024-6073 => 0.04 mag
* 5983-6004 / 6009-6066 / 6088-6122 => -0.09 mag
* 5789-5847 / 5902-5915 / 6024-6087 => 0.11 mag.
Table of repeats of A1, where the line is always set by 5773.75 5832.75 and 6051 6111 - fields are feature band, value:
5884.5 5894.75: 0.14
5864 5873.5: 0.06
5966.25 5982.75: 0.02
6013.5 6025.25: 0.07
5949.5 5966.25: 0.08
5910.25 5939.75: 0.09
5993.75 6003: 0.10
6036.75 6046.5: -0.02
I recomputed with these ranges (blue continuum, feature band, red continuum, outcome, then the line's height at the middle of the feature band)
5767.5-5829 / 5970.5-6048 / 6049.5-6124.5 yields 1.71 angstrom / 23.4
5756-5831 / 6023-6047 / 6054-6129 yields -0.40 angstrom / 23.4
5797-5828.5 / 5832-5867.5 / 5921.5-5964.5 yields 0.34 angstrom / 23.7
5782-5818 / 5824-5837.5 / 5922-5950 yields -1.58 angstrom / 23.1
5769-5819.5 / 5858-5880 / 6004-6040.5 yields 0.70 angstrom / 23.4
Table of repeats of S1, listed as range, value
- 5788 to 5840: 27.1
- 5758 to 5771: 24.7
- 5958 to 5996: 24.4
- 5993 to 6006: 23.6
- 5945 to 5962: 22.5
